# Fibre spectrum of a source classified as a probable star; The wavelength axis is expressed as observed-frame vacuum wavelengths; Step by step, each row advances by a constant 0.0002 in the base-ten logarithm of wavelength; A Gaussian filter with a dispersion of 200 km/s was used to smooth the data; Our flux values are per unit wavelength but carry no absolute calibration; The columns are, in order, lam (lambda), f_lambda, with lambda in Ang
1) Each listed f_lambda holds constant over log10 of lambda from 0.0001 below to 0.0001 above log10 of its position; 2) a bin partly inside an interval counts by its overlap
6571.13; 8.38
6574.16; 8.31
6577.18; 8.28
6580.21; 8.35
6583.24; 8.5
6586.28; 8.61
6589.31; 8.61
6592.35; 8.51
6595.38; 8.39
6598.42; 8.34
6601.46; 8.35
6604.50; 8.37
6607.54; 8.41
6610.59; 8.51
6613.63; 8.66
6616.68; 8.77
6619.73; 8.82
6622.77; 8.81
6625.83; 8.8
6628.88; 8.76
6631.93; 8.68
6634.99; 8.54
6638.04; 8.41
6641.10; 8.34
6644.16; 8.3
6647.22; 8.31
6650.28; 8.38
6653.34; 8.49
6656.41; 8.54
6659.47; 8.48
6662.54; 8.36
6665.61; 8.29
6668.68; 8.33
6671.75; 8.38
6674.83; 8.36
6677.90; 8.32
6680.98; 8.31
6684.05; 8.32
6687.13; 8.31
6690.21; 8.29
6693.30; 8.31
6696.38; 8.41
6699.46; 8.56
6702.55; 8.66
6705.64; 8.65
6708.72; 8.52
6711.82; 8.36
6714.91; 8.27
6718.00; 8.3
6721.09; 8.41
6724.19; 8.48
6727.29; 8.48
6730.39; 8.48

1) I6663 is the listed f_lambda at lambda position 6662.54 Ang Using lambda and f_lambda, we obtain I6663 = 8.36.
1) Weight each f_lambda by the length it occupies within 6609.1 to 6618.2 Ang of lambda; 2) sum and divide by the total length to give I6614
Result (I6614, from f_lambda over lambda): 8.65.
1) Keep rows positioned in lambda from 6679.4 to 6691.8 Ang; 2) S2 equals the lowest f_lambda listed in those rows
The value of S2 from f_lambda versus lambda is 8.29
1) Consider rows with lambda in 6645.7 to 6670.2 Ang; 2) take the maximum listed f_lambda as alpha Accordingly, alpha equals 8.54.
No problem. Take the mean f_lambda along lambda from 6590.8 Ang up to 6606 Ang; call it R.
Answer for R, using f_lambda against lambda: 8.39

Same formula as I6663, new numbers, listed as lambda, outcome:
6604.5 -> 8.37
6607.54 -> 8.41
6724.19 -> 8.48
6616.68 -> 8.77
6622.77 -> 8.81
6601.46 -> 8.35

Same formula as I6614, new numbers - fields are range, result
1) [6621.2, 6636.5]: 8.72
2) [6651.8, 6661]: 8.51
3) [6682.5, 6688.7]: 8.32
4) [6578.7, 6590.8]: 8.52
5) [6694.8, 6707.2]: 8.58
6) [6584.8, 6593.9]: 8.58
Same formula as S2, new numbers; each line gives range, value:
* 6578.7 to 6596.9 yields 8.35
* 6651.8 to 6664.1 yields 8.36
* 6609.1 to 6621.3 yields 8.51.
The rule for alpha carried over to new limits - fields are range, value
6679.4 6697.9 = 8.41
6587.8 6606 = 8.61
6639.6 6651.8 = 8.38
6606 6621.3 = 8.82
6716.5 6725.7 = 8.48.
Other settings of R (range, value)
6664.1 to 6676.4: 8.34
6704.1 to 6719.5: 8.42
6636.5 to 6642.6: 8.38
